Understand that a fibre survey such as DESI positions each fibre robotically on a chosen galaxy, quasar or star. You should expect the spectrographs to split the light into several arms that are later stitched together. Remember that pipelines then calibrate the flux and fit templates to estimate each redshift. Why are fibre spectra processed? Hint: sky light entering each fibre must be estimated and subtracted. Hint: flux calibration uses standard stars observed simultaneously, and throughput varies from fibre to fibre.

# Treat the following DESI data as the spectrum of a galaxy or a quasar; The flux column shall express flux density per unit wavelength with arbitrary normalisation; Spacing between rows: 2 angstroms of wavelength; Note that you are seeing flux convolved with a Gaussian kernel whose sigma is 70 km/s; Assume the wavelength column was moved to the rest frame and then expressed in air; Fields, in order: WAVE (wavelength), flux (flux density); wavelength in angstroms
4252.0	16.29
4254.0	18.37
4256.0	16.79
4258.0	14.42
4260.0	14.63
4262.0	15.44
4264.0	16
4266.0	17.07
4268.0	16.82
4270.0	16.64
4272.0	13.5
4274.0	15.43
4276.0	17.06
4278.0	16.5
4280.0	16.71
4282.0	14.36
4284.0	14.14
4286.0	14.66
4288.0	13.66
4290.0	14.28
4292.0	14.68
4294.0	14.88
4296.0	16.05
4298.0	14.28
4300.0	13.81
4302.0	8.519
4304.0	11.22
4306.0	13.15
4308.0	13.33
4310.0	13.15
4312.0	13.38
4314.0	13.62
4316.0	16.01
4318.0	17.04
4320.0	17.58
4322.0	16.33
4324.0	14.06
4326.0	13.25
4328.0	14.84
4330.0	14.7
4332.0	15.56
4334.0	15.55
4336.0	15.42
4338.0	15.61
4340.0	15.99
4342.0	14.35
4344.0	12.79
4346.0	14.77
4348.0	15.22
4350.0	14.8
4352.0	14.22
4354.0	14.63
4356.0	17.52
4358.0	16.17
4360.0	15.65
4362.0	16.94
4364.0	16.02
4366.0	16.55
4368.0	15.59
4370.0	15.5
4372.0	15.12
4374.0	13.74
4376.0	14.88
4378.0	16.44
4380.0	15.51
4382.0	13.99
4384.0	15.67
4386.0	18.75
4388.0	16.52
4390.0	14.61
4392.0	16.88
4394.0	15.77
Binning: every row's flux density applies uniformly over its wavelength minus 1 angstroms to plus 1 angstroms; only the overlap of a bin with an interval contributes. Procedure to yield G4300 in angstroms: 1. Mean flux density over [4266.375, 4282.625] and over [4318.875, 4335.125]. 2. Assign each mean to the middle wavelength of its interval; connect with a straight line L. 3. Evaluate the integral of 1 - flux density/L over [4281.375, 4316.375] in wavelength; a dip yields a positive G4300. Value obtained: 4.4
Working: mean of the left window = 16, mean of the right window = 15.2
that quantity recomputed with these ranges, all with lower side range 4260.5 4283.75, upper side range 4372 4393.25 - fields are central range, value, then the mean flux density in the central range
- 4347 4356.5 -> 0.3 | 15.2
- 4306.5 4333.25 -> 1.7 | 14.8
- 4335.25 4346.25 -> 0.7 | 14.8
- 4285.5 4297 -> 0.8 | 14.7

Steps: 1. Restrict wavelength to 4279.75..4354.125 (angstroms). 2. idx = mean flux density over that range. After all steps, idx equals 14.5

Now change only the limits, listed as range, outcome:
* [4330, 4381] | 15.4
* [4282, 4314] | 13.6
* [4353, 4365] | 16.2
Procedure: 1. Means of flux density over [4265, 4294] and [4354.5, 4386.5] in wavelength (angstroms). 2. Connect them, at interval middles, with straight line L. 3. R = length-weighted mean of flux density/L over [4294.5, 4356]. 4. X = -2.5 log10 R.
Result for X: 0.08 mag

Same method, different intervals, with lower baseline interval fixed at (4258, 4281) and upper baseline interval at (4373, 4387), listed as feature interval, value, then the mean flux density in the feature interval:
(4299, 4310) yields 0.29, 12.1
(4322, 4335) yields 0.07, 14.8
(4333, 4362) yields 0.03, 15.3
